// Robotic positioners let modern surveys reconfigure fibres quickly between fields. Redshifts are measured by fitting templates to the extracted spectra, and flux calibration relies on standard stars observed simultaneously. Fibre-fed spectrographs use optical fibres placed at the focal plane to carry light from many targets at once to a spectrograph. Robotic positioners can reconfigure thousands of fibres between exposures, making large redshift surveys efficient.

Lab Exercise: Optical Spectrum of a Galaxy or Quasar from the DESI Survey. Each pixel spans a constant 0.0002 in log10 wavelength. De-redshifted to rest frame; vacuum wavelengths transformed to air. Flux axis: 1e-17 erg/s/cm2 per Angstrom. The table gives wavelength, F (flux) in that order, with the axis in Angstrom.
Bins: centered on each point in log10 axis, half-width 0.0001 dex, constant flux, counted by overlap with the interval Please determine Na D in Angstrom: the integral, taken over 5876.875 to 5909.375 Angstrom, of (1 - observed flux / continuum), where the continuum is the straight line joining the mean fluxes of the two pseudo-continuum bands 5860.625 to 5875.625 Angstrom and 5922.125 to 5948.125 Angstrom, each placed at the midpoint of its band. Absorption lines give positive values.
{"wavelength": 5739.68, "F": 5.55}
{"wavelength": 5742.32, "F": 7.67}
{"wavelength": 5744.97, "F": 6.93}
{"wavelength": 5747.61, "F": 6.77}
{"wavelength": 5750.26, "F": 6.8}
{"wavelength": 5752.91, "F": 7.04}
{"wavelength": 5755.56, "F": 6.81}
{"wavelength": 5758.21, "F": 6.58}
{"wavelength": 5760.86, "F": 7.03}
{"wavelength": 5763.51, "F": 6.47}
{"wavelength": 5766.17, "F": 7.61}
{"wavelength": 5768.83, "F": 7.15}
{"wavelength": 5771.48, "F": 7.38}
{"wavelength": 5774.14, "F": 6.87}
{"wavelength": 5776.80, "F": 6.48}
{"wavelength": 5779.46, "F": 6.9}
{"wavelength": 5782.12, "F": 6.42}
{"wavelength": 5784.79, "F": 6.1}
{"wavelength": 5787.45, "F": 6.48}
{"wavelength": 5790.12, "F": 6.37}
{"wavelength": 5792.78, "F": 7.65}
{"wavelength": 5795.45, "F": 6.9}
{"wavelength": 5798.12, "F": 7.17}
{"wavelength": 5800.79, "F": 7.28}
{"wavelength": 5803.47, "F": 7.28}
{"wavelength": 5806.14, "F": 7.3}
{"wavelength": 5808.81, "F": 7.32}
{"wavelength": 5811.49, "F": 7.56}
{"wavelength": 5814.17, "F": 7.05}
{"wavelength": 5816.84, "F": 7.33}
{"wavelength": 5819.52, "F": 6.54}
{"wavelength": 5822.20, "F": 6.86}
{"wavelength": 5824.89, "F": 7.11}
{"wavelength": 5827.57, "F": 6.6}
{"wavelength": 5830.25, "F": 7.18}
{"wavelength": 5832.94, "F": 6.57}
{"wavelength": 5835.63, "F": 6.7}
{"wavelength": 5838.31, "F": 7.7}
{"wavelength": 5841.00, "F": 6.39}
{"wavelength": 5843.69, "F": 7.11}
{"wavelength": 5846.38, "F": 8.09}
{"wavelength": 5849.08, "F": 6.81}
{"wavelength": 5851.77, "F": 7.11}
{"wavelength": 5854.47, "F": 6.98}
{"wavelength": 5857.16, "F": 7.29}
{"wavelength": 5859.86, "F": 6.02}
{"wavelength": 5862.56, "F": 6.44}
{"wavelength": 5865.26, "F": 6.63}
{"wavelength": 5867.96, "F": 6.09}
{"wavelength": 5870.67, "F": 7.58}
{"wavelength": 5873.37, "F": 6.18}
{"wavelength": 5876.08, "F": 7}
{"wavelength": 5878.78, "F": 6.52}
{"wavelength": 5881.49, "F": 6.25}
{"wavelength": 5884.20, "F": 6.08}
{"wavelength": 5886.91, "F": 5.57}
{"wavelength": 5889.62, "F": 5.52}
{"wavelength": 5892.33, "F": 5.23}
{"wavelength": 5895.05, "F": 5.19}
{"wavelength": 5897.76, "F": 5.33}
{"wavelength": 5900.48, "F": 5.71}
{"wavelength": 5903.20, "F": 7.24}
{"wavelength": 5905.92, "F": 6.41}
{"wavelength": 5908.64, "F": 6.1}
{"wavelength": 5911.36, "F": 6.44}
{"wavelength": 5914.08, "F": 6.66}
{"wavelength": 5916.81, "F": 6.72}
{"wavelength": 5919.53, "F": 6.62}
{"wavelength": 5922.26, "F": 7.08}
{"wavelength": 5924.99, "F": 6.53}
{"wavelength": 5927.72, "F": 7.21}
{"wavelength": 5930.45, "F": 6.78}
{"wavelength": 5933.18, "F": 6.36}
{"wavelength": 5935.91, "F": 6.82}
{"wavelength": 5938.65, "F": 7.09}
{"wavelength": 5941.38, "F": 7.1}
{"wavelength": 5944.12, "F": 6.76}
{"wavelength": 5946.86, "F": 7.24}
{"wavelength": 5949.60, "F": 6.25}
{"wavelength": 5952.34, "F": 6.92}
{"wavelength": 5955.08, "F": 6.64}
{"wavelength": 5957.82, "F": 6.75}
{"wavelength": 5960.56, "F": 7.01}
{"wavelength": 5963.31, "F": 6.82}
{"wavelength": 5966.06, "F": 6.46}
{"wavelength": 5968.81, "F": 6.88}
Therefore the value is 3.65 Angstrom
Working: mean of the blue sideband 6.58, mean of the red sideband 6.89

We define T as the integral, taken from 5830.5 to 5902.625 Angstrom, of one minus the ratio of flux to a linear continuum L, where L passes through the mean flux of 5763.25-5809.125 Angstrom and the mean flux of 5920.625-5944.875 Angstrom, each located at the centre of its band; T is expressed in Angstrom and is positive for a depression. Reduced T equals 4.4 Angstrom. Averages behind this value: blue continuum 6.95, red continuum 6.86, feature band 6.48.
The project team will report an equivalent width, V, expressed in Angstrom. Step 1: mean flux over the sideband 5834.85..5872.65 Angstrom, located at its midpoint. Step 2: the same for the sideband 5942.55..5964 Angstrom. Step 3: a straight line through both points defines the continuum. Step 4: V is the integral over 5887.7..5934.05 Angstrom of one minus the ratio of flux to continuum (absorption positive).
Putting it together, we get 3.8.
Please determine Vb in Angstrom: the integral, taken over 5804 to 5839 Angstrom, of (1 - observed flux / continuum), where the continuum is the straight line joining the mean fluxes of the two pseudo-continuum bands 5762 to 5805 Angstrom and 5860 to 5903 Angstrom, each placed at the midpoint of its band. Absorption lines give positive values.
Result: -2.4 Angstrom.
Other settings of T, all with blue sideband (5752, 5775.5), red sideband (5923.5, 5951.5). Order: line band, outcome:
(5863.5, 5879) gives 0.48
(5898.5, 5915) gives 1.13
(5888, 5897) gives 2.02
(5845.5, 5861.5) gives -0.25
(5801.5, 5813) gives -0.67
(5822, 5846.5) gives -0.23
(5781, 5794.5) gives 0.68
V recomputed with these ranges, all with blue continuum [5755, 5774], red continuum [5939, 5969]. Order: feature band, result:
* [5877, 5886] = 0.79 Angstrom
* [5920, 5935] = 0.12 Angstrom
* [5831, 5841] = 0.02 Angstrom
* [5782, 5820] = -0.24 Angstrom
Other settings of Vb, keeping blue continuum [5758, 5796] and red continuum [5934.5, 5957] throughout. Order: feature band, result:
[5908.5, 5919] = 0.5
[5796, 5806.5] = -0.6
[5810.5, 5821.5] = -0.4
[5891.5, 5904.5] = 2.1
